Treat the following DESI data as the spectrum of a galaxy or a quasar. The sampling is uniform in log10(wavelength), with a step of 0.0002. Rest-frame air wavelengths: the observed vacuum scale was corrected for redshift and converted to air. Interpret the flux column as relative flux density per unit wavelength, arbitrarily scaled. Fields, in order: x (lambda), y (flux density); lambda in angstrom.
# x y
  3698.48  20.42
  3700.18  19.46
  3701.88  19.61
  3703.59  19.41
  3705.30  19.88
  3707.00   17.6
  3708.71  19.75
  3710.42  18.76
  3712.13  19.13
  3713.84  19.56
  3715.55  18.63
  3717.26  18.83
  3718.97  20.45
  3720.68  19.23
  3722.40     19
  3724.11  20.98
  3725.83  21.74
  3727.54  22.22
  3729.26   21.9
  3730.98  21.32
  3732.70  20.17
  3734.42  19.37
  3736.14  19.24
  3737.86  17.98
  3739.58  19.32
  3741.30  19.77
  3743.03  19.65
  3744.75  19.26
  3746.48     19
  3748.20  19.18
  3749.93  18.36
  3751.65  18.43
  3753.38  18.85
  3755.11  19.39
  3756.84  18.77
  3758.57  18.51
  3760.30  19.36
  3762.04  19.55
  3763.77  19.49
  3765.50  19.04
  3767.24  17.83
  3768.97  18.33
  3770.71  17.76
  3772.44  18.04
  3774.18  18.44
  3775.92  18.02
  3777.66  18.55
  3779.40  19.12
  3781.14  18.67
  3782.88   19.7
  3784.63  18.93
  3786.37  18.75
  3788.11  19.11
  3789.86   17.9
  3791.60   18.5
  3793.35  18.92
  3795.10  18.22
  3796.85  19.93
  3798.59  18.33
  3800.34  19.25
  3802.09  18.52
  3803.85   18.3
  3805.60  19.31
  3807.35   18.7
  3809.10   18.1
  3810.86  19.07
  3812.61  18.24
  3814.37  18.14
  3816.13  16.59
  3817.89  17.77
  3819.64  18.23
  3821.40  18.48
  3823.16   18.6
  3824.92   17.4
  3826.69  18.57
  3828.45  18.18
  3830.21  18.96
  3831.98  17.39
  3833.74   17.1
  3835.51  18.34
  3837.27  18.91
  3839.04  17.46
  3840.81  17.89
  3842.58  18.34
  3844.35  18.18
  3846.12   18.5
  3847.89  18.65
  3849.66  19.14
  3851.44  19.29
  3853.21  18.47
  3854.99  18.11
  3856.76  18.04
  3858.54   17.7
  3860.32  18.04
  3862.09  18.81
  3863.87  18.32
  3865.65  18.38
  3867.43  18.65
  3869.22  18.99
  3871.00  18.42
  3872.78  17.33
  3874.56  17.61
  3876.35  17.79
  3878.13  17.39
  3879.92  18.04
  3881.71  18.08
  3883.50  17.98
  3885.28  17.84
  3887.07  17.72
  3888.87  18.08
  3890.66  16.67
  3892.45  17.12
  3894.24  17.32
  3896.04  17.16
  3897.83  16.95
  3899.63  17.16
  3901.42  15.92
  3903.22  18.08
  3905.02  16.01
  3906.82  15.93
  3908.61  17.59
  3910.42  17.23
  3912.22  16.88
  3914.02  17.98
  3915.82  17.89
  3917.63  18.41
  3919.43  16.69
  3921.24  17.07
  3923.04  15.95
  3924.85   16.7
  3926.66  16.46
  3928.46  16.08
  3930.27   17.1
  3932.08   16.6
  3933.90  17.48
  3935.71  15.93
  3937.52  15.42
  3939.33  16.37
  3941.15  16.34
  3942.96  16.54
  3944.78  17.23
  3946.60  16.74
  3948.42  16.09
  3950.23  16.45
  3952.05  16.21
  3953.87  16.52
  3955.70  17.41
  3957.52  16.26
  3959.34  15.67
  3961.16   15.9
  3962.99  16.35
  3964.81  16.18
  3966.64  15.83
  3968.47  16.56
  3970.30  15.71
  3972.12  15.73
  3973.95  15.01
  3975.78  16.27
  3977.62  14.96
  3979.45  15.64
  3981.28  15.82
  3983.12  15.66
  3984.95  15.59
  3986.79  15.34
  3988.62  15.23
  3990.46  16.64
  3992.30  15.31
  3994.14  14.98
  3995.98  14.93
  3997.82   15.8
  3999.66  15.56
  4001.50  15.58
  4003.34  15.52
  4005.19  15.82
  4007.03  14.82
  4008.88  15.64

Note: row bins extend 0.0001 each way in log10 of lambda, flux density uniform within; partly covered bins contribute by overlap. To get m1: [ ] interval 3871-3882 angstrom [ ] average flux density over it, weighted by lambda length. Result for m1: 17.7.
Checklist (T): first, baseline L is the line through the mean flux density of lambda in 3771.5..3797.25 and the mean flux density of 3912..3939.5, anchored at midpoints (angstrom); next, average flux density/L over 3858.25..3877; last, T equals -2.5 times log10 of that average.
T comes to -0.04 mag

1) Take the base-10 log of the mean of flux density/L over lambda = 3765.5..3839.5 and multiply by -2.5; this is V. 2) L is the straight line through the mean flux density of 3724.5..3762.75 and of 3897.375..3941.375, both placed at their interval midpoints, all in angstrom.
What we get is 0.02 mag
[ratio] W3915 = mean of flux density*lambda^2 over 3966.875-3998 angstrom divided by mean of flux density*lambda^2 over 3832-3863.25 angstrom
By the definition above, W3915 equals 0.91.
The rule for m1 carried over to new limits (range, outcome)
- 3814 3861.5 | 18.2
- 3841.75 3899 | 18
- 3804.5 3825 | 18.3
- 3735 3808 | 18.8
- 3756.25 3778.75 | 18.6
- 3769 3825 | 18.5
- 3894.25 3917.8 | 17.1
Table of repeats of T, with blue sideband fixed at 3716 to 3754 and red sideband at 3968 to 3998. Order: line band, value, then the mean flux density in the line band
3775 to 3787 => 0.008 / 18.8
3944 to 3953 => -0.025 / 16.5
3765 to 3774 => 0.056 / 18.2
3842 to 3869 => -0.044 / 18.5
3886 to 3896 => -0.015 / 17.4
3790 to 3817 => 0.004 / 18.5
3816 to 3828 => 0.014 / 18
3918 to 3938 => -0.005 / 16.6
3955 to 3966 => -0.021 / 16.3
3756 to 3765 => 0.010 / 19.1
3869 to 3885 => -0.035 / 17.9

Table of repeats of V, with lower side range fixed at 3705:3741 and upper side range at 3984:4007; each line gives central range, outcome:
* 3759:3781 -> 0.02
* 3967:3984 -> 0.01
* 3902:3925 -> -0.02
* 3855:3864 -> -0.03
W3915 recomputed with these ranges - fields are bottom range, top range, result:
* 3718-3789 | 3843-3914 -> 0.98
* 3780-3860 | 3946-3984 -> 0.94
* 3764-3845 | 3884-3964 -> 0.97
